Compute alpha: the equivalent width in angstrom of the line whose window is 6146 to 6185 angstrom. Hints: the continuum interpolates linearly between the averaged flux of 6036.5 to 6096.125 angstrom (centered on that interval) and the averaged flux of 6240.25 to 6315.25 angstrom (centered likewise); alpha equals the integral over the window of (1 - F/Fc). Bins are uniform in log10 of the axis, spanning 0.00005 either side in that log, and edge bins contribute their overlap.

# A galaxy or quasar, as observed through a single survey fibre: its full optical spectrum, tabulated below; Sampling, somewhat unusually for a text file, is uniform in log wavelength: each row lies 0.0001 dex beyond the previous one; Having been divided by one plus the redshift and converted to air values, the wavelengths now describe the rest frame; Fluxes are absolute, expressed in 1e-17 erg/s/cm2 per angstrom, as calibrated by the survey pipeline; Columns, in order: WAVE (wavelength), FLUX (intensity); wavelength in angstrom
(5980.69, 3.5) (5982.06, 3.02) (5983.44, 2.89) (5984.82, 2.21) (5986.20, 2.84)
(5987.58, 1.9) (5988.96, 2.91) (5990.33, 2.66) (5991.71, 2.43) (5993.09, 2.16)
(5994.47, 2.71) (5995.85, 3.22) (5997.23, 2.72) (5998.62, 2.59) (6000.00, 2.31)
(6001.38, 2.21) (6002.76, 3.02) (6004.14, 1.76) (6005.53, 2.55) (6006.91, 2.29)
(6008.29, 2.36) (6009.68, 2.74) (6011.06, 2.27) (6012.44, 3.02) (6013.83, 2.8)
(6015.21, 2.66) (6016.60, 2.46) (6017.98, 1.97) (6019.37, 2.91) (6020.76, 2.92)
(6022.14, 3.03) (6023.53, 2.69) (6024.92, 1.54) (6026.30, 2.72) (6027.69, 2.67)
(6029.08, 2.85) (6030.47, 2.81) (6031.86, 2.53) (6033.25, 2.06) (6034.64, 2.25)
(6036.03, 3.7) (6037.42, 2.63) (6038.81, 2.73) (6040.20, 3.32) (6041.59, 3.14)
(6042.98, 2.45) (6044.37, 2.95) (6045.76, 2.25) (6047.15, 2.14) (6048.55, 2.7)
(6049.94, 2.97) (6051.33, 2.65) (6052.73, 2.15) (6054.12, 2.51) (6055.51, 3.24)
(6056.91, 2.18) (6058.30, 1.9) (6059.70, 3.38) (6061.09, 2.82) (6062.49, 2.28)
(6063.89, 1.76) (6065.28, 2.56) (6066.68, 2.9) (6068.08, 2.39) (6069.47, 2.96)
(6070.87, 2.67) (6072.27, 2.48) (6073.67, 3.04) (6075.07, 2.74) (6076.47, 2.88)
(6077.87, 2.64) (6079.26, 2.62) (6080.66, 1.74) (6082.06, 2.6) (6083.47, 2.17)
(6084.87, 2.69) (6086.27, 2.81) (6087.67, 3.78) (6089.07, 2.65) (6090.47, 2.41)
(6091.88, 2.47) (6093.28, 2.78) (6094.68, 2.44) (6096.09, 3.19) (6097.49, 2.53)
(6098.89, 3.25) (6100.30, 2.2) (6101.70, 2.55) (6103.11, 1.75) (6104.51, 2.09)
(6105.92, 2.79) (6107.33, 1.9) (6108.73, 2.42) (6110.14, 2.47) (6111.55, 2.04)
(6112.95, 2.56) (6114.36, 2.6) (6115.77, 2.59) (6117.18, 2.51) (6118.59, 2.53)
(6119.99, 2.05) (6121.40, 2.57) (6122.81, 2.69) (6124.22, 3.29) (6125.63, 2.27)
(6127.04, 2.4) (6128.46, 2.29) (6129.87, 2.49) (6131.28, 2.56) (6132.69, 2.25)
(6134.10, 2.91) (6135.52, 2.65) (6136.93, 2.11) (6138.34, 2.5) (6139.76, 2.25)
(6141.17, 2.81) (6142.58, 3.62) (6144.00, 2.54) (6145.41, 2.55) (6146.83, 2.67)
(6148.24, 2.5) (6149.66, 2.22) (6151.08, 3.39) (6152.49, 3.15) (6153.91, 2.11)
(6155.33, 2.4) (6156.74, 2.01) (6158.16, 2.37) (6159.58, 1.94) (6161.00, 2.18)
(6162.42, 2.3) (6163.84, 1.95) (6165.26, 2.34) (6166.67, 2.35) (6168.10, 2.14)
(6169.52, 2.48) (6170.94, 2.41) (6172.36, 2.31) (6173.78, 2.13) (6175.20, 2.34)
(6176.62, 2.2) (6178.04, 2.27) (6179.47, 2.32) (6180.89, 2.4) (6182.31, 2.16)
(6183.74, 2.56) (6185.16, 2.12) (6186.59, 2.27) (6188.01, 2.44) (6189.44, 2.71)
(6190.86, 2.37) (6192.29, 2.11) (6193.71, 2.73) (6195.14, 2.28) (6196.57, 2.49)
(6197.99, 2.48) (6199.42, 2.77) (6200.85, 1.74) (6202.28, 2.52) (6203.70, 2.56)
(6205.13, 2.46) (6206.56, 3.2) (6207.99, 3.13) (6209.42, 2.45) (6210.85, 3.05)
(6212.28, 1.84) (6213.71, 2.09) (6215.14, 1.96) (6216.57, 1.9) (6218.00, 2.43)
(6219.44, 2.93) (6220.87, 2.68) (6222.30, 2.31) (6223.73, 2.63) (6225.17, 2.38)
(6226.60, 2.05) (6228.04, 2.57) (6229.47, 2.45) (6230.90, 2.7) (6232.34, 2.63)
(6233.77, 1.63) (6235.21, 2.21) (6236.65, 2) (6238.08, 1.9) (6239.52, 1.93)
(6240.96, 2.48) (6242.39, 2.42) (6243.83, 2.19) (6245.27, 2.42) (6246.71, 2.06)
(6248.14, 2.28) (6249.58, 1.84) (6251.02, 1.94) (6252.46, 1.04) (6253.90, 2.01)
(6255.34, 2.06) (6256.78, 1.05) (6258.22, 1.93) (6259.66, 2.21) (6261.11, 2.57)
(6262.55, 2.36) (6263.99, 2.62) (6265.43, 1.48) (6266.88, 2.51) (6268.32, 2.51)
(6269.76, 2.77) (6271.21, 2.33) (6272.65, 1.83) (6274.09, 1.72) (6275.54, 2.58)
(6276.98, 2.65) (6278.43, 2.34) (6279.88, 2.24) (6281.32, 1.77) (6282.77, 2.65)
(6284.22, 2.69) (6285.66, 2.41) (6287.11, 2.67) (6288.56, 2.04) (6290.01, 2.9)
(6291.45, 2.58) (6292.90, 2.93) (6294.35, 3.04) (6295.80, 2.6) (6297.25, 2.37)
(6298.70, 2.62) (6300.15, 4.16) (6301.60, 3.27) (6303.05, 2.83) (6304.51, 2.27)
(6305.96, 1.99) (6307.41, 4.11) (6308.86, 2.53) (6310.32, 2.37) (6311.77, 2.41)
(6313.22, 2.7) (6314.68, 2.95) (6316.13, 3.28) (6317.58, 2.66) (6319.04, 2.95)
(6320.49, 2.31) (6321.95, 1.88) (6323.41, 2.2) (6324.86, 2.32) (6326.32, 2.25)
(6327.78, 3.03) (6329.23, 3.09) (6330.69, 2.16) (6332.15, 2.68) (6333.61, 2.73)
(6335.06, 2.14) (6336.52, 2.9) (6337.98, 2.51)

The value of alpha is 2.8 angstrom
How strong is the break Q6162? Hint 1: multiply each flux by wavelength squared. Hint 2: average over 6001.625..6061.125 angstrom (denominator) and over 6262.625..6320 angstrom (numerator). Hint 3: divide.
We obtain 1.08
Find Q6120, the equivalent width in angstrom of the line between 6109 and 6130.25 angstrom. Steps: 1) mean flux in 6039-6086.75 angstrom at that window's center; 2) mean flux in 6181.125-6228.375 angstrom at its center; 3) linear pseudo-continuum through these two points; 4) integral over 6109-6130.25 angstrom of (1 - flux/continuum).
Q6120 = 0.42 angstrom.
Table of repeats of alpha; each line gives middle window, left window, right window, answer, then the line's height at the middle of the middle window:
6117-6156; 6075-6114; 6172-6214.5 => -1.5 angstrom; 2.49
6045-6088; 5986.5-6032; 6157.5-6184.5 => -2.3 angstrom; 2.46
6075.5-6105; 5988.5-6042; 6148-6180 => -1.3 angstrom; 2.48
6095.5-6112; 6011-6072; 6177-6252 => 0.6 angstrom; 2.53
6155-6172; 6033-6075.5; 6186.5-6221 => 1.9 angstrom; 2.51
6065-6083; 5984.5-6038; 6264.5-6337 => -0.4 angstrom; 2.57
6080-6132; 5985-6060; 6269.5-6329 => 1.6 angstrom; 2.6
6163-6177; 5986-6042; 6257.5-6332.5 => 1.7 angstrom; 2.57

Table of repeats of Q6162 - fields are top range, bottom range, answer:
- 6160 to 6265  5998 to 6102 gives 0.92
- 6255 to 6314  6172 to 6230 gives 1.06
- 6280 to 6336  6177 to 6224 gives 1.12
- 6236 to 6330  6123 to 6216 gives 1.03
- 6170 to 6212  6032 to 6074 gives 0.97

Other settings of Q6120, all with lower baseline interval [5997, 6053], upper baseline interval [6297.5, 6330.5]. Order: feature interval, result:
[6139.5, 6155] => -0.4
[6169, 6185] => 2.1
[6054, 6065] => 0.4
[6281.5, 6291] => 0.7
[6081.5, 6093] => -0.3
